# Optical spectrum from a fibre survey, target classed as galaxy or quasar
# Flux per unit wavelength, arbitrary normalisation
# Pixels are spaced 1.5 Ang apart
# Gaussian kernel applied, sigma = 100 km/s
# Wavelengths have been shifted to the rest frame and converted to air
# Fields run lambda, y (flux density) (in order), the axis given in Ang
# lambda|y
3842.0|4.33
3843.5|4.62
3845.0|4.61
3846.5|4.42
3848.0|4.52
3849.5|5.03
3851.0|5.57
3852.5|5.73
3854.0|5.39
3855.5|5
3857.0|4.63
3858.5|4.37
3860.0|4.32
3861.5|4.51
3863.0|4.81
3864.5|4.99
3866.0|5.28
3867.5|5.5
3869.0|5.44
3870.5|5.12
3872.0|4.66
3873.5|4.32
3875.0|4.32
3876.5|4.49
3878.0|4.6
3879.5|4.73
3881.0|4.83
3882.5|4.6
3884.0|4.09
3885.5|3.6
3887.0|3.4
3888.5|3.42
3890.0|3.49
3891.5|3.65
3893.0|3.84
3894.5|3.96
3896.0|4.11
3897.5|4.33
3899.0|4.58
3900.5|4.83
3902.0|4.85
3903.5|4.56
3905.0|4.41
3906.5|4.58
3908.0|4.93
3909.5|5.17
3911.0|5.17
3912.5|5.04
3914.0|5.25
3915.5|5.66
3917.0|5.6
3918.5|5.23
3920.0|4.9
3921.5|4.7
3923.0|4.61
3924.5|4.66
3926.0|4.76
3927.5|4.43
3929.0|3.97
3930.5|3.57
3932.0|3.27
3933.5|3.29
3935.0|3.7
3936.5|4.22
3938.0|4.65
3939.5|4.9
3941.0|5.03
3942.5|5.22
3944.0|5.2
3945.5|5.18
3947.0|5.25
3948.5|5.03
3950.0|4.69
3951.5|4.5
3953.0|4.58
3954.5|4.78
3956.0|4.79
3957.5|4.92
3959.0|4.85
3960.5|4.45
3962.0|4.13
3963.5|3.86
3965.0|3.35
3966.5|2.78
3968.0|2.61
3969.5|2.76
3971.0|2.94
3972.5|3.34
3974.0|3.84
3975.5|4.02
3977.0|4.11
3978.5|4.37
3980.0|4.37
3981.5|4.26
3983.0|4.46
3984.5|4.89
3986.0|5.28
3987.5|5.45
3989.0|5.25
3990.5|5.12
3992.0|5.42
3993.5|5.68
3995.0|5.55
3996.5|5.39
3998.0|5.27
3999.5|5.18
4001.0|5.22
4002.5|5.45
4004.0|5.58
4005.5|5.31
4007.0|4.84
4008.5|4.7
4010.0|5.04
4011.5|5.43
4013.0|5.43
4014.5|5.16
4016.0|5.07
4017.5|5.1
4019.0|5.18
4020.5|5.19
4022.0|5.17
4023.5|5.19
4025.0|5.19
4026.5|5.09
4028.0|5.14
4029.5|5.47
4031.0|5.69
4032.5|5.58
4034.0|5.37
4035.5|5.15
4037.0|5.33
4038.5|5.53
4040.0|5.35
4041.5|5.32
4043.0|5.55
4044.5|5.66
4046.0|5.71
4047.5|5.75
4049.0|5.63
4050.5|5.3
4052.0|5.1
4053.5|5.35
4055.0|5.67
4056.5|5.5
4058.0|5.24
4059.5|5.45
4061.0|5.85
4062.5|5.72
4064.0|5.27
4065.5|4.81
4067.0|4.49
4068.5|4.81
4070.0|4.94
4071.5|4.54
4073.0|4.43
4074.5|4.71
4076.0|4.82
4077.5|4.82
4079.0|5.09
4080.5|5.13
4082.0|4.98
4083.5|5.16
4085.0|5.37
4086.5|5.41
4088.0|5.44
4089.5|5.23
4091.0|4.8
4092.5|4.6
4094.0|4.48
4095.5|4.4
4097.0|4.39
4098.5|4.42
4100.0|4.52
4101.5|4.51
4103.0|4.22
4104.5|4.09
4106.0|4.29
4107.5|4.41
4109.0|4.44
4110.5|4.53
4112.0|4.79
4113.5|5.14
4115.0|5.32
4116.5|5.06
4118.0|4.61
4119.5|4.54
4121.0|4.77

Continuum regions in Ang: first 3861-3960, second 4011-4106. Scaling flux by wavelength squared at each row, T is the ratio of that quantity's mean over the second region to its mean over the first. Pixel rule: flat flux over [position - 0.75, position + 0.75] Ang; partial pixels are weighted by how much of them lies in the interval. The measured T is 1.20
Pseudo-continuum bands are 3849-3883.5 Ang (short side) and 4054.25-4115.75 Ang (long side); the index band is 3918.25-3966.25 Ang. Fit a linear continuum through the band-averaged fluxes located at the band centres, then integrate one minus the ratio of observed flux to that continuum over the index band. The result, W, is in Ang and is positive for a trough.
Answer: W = 3.8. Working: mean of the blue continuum 4.87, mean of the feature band 4.5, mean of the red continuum 4.88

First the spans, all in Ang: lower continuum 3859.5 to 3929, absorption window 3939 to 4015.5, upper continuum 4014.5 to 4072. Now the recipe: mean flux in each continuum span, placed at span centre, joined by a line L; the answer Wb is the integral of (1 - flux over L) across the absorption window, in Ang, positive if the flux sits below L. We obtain 4.7 Ang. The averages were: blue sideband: 4.61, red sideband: 5.3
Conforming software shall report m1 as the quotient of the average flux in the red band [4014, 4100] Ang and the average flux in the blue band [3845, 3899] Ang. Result 1.13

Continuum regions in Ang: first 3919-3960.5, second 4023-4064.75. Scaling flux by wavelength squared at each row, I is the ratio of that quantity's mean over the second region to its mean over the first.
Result 1.2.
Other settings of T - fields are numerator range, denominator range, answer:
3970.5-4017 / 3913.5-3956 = 1.08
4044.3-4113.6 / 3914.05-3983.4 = 1.22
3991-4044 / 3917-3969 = 1.24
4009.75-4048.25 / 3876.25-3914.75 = 1.30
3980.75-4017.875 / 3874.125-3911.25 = 1.26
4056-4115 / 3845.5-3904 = 1.18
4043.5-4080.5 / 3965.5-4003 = 1.20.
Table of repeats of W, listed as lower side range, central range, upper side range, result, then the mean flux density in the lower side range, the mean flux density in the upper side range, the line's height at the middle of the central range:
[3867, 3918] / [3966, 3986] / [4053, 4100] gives 4.0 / 4.56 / 5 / 4.76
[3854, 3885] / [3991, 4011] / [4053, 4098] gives -1.5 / 4.74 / 5.02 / 4.92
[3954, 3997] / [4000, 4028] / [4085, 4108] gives -4.6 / 4.37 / 4.64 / 4.46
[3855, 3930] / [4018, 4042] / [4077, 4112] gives -3.2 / 4.6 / 4.73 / 4.69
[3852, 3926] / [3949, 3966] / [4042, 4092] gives 1.5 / 4.66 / 5.2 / 4.87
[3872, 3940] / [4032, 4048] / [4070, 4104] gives -2.6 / 4.43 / 4.79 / 4.7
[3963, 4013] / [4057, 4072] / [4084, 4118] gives -1.4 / 4.6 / 4.72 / 4.68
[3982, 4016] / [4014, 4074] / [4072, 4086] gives -2.5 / 5.22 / 4.95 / 5.07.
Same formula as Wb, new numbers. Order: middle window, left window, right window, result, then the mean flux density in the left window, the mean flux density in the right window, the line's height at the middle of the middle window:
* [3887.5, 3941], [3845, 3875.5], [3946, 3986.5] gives 0.8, 4.89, 4.19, 4.54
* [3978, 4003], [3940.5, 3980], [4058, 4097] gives -3.7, 4.25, 4.98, 4.44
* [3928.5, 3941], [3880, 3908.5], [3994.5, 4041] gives 1.5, 4.21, 5.27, 4.56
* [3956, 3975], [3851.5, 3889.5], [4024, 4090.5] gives 4.8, 4.64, 5.25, 4.95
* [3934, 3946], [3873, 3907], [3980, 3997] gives -0.1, 4.24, 5.12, 4.69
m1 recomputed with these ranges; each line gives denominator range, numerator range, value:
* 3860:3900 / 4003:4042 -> 1.19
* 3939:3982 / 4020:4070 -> 1.25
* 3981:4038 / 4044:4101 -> 0.97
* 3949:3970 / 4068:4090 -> 1.22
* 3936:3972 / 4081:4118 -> 1.09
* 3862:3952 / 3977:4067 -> 1.14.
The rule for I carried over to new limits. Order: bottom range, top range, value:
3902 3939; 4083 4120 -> 1.12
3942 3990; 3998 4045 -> 1.25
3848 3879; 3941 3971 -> 0.93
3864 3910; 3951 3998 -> 1.03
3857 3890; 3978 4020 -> 1.21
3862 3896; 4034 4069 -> 1.33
